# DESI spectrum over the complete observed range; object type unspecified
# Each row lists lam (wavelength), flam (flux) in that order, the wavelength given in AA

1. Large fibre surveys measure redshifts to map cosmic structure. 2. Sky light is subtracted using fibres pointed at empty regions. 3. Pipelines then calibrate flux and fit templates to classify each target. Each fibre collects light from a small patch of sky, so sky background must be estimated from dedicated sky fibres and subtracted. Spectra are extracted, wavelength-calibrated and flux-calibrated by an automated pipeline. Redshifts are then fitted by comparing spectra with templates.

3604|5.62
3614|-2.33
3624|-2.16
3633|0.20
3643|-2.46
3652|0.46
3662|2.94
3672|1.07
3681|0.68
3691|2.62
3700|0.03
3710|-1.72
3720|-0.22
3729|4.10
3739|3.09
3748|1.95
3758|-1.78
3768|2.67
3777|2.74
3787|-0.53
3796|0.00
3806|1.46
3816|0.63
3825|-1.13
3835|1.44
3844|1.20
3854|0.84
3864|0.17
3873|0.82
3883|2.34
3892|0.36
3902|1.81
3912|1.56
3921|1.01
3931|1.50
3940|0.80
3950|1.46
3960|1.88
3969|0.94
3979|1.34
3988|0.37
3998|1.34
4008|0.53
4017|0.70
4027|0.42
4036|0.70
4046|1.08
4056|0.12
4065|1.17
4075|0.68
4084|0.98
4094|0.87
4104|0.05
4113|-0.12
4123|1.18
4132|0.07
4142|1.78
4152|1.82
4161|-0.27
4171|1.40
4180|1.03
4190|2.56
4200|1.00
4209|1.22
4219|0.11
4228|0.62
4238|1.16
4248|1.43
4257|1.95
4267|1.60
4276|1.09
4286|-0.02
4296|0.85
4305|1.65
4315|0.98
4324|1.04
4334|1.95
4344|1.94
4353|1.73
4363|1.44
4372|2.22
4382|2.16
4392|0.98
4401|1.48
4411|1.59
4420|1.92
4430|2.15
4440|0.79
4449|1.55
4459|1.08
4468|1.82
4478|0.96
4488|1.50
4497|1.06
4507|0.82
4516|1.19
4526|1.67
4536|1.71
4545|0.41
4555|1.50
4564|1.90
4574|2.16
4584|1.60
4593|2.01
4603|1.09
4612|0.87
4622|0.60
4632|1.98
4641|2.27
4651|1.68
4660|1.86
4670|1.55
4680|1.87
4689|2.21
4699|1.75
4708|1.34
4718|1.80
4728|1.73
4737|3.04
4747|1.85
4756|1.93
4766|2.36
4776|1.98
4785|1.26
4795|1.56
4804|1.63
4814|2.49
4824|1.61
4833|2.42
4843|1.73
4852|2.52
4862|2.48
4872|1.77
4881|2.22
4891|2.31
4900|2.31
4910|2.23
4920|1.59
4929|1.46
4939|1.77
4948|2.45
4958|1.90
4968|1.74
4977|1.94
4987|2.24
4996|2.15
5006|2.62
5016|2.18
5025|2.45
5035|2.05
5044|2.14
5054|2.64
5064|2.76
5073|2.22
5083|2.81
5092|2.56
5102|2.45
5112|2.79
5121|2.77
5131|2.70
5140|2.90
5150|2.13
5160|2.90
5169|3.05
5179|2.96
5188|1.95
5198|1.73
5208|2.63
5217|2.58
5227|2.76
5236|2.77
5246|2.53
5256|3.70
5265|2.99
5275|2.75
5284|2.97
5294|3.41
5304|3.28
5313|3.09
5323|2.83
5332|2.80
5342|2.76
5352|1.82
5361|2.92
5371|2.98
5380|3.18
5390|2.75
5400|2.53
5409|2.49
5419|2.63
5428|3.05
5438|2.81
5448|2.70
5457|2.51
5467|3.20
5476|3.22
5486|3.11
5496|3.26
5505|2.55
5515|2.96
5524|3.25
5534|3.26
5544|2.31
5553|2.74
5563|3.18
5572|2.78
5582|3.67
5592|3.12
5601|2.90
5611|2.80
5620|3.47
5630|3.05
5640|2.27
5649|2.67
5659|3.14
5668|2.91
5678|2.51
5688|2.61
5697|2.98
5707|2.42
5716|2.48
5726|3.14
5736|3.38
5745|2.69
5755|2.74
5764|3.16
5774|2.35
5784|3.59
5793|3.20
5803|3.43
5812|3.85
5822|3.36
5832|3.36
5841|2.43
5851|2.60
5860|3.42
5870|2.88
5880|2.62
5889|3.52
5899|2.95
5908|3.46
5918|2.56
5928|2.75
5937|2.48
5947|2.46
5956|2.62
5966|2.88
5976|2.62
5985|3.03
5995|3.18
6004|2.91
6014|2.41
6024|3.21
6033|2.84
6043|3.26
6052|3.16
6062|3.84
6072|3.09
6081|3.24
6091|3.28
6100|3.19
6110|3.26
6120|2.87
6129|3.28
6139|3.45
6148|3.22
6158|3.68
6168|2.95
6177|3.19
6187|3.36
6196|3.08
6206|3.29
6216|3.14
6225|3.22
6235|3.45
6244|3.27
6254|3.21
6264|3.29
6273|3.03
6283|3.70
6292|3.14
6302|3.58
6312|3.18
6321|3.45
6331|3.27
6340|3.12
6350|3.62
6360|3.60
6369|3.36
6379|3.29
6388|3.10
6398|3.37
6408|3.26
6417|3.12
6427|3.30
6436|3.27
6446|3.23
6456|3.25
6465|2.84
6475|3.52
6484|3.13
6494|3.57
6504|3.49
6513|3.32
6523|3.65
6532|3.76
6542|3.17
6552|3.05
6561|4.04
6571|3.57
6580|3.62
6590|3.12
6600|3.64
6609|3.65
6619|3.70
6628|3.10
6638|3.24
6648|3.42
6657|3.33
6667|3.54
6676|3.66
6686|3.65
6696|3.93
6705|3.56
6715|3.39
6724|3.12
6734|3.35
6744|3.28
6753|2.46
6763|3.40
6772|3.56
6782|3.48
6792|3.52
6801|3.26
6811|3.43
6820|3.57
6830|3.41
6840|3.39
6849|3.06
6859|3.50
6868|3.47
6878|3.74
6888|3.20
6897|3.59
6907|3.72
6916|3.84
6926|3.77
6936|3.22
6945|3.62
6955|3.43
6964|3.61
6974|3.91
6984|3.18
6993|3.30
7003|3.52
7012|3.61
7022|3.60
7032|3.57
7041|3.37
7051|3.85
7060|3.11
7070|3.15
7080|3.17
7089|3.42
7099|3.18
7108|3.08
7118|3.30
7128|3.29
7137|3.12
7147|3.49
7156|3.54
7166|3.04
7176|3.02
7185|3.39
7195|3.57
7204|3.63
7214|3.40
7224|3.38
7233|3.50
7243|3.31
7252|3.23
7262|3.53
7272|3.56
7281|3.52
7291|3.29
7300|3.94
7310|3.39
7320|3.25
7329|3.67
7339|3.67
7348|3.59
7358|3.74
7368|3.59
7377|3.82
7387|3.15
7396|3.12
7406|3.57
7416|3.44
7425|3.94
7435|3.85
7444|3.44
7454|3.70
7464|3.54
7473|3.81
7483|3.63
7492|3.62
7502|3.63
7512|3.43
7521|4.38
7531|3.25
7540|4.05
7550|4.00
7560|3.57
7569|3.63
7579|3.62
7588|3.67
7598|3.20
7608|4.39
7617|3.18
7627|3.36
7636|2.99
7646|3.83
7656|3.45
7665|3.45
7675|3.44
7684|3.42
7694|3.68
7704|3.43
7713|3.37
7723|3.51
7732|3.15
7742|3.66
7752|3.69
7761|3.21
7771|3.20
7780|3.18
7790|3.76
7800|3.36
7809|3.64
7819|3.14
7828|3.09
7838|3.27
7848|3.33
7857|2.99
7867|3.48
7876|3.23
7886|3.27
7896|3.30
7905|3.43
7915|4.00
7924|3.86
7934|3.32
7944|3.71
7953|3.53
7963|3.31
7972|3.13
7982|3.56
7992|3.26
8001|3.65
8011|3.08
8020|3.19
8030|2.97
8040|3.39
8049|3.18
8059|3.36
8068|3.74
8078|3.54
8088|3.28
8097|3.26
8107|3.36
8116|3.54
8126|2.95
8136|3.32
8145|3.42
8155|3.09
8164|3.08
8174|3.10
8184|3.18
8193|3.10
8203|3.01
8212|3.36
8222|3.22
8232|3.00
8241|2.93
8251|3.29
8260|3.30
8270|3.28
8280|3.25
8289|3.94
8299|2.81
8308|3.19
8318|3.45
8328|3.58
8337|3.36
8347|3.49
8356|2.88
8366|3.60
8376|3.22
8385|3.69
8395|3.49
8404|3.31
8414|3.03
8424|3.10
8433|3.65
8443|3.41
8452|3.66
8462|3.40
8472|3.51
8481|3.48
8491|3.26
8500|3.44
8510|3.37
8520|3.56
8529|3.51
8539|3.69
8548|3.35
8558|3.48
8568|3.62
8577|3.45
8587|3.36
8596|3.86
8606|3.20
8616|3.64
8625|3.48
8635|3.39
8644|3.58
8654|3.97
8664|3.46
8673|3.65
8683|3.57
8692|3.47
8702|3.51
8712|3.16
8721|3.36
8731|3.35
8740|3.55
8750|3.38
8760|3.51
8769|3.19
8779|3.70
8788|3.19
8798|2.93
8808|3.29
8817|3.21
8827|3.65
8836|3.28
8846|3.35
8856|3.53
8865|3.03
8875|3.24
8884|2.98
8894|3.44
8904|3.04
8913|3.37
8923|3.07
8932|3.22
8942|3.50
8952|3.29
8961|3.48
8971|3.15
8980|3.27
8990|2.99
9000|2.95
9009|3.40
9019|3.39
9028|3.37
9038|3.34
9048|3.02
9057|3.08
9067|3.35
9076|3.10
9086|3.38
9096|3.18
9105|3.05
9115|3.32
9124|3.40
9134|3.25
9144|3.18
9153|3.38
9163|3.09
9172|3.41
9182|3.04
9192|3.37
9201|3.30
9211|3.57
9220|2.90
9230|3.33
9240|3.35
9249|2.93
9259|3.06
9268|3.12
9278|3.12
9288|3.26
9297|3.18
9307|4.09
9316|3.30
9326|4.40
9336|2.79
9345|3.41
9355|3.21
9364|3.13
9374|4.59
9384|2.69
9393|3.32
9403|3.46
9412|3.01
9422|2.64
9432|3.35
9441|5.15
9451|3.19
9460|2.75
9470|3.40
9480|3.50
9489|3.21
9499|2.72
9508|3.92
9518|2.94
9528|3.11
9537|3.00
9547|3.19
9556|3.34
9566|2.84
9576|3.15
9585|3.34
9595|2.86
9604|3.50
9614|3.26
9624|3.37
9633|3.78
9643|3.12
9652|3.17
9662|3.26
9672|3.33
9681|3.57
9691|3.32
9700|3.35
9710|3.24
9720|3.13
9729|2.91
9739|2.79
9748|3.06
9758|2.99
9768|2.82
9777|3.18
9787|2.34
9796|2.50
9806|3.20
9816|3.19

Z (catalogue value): 0.146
